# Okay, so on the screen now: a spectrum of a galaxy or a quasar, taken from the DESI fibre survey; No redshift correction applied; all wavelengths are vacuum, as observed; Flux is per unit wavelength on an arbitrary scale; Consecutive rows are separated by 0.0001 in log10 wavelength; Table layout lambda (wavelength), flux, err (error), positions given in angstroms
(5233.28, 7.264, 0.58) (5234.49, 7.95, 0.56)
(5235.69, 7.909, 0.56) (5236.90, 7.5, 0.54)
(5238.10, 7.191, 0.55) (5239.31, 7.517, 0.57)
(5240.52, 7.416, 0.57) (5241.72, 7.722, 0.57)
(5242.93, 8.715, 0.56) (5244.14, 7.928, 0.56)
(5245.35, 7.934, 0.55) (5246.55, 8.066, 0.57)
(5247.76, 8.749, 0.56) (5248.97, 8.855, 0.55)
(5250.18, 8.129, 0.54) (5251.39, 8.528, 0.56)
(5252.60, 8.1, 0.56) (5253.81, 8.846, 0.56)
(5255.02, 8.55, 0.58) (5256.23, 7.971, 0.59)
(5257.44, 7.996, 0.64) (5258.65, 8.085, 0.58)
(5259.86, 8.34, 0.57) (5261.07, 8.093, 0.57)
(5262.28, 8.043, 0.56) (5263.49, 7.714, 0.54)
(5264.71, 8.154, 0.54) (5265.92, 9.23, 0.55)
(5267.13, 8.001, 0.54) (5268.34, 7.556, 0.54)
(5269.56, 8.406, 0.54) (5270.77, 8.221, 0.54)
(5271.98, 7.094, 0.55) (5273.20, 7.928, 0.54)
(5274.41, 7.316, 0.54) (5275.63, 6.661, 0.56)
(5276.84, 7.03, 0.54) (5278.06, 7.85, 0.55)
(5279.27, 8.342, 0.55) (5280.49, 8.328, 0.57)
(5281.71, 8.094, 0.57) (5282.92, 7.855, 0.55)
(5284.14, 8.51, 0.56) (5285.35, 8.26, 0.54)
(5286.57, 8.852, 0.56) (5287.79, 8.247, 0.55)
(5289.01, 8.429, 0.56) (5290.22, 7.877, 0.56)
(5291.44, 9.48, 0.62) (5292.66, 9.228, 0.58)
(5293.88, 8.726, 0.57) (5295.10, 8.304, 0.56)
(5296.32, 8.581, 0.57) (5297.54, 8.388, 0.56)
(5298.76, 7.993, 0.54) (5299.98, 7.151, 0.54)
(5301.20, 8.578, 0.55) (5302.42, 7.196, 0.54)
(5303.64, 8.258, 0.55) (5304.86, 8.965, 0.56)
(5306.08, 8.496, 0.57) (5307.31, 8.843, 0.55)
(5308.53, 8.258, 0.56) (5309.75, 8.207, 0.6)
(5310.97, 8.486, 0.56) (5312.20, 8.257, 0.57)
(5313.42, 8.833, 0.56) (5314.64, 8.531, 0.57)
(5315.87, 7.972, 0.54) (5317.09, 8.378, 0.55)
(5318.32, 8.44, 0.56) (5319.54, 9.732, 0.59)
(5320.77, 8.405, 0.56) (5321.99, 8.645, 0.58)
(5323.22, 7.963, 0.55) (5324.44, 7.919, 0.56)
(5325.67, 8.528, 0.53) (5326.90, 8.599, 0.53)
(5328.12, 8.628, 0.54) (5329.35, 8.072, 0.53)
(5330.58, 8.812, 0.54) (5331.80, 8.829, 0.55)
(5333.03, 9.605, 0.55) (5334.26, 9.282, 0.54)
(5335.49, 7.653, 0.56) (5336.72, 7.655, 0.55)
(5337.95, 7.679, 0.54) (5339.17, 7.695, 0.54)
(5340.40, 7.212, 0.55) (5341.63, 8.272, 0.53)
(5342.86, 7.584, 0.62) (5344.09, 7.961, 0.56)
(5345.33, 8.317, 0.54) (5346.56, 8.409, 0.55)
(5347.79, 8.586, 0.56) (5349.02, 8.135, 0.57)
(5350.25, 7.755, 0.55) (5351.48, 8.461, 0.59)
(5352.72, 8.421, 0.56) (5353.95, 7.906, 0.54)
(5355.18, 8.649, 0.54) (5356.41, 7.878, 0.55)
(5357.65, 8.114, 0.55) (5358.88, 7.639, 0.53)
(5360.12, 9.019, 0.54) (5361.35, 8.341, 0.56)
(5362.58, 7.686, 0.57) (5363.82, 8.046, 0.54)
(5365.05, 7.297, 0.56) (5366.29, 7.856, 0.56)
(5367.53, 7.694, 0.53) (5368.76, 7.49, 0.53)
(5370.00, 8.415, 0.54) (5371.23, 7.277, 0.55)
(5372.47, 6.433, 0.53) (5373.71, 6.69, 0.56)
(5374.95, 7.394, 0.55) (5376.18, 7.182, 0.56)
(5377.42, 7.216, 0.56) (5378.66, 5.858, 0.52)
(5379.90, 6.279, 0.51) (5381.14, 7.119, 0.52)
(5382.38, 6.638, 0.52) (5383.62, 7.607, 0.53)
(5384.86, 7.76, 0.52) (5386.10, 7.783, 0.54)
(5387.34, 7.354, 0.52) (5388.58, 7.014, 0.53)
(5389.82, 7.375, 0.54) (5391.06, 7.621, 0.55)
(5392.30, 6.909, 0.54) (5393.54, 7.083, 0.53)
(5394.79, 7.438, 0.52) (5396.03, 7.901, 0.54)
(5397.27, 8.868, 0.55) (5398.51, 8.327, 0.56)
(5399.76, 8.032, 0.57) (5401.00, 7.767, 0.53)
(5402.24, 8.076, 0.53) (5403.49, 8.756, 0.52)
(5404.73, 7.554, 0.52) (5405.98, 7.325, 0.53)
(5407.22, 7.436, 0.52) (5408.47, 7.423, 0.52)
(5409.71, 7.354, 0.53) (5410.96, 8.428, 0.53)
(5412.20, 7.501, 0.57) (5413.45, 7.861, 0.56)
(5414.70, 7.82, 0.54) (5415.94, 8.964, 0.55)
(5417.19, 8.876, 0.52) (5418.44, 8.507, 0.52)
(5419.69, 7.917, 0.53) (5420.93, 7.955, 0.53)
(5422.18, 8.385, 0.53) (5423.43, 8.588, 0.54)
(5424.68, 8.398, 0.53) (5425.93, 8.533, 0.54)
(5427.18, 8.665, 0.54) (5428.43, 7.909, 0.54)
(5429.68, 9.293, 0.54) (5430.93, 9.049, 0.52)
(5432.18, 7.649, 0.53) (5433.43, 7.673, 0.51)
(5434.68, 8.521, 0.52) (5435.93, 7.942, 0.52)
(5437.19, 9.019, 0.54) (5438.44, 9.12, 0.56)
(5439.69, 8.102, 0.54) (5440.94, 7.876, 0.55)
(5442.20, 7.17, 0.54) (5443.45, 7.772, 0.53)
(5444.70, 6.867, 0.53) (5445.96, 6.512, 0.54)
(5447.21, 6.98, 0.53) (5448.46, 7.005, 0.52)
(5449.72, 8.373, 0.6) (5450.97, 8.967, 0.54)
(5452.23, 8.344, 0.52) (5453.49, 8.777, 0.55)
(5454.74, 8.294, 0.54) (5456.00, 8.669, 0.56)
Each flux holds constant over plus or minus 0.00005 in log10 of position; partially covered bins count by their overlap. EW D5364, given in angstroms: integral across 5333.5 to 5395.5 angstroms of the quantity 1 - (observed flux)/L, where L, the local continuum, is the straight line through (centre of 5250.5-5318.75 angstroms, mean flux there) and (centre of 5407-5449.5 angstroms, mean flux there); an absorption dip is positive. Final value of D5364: 3.45 angstroms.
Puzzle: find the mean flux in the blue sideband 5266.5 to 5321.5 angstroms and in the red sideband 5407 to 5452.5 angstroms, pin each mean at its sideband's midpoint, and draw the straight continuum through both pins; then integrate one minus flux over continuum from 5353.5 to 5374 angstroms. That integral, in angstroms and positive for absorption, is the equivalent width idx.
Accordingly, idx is 0.9 angstroms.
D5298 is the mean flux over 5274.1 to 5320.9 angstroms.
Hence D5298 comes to 8.3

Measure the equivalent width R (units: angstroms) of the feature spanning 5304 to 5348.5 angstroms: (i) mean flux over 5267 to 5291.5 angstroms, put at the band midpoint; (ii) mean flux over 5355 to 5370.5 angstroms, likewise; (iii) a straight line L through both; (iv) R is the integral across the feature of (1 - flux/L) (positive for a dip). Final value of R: -2.2 angstroms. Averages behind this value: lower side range 7.98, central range 8.38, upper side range 7.99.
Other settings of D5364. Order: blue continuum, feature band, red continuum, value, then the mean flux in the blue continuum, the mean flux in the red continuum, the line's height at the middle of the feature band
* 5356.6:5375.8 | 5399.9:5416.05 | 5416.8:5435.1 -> 0.7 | 7.69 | 8.39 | 8.18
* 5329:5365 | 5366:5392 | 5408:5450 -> 2.9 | 8.18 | 8.06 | 8.13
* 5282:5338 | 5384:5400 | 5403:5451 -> 1.0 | 8.43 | 8.04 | 8.16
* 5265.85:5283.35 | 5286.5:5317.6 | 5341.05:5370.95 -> -1.9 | 7.82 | 8.07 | 7.9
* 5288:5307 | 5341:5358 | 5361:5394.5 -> -1.1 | 8.38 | 7.3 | 7.68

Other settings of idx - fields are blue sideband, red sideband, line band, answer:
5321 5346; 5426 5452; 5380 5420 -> 1.8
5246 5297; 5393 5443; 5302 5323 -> -0.7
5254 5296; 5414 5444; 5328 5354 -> 0.0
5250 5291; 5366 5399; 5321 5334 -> -1.5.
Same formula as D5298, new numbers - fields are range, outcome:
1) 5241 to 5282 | 8.07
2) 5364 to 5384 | 7.17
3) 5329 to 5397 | 7.76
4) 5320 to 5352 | 8.26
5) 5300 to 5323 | 8.43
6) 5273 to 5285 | 7.8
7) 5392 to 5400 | 7.81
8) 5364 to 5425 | 7.65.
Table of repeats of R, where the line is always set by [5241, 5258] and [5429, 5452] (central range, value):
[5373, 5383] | 1.6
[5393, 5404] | 0.0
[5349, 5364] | -0.1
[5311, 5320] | -0.4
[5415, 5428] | -0.7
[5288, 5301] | -0.3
